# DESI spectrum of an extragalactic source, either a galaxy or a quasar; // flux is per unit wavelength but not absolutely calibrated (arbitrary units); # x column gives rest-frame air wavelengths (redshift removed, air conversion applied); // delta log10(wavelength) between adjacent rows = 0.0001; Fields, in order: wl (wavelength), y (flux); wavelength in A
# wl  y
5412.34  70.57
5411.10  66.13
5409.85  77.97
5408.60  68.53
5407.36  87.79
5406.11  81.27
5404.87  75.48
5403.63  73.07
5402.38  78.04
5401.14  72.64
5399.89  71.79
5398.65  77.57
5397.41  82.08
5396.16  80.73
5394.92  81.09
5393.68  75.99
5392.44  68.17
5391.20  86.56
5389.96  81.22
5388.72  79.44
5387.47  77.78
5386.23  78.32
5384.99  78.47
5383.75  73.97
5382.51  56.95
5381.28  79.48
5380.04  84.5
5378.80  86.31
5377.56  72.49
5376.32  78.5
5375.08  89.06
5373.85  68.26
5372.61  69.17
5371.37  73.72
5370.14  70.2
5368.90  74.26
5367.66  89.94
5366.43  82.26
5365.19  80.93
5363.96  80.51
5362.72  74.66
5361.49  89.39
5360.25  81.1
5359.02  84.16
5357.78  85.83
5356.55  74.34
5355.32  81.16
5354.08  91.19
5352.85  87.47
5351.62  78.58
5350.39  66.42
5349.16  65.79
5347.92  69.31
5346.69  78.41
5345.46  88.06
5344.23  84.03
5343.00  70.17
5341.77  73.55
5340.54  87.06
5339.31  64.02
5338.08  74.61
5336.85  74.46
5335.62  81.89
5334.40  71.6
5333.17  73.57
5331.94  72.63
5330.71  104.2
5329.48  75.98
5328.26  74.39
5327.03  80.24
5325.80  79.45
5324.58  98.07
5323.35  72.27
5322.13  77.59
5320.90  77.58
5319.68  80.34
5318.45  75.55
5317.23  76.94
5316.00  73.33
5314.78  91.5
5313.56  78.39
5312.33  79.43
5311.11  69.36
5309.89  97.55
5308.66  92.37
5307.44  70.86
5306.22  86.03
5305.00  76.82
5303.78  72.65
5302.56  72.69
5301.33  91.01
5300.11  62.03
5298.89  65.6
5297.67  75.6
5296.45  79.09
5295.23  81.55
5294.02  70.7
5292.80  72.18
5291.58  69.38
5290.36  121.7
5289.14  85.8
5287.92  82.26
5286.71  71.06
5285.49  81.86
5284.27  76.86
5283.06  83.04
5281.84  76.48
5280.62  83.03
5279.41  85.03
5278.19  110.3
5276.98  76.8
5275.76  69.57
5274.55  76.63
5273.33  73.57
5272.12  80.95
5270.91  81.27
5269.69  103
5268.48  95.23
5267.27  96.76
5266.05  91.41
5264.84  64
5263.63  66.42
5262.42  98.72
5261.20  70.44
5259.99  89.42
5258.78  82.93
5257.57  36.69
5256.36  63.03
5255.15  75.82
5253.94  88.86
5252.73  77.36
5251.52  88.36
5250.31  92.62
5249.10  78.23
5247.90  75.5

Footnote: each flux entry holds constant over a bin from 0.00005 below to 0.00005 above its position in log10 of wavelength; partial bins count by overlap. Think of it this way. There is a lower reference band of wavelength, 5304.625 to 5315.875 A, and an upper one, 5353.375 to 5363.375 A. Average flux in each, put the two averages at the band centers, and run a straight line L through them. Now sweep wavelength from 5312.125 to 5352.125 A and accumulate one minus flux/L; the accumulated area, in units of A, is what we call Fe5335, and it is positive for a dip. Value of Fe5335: 2.2 A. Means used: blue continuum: 82.2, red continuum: 82.7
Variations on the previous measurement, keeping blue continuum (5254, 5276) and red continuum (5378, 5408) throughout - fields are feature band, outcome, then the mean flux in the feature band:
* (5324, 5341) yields -0.20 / 79.3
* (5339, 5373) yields -0.18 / 78.6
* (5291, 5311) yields 0.42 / 77.1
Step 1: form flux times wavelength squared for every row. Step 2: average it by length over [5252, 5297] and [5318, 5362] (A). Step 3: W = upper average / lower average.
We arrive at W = 1.0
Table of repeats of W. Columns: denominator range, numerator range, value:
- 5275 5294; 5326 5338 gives 0.97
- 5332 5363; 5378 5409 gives 1.01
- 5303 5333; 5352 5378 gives 1.01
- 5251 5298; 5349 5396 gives 1.01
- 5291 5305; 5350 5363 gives 1.13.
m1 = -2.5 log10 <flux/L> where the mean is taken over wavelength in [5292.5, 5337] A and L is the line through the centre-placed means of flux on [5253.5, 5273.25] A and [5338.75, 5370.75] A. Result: 0.011 mag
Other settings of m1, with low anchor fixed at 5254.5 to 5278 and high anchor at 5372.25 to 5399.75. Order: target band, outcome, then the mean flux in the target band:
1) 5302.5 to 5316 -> -0.03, 80.7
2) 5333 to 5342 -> 0.04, 75.3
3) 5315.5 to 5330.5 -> -0.01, 79.2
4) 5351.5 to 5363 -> -0.07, 83.2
